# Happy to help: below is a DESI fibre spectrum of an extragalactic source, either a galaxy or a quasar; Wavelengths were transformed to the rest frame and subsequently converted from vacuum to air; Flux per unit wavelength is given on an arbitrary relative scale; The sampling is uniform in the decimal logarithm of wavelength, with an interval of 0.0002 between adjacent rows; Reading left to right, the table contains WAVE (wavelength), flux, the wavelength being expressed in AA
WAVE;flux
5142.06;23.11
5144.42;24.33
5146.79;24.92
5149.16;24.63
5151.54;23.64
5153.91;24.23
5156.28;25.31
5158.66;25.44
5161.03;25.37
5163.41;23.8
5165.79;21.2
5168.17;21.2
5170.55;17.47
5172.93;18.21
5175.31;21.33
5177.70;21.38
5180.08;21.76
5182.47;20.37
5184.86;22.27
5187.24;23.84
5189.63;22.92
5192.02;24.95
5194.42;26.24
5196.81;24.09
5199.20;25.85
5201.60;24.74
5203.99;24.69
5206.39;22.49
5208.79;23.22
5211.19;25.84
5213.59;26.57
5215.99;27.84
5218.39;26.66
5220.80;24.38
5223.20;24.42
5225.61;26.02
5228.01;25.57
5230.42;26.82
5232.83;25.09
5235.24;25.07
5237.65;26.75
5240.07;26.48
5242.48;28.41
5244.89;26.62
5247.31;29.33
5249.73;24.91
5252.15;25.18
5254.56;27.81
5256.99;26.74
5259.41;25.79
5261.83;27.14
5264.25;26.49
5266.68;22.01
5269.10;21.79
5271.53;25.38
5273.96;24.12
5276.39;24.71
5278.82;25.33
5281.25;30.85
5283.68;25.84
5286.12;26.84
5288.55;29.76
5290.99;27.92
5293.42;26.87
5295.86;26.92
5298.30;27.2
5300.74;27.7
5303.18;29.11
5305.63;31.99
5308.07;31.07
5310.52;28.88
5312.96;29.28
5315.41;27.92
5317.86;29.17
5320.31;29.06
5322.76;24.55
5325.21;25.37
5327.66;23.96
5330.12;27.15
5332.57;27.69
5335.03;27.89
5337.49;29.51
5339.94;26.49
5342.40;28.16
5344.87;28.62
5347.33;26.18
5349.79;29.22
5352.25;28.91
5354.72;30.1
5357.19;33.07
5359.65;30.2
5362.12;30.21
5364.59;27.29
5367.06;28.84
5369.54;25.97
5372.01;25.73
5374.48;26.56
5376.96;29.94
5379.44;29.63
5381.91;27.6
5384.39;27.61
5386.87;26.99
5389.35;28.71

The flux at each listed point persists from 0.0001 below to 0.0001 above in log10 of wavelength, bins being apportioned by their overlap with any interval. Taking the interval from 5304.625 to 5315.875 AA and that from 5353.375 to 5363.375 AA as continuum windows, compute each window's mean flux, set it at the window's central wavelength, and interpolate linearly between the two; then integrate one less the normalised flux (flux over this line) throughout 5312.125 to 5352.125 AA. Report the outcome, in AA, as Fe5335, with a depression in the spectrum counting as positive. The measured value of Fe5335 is 3.7 AA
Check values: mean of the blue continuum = 29.9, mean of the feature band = 27.5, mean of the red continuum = 30.9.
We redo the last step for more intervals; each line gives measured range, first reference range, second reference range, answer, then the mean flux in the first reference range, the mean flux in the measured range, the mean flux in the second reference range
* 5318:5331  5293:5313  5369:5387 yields 1.02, 28.8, 26.2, 27.6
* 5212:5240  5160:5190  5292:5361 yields -2.49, 21.6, 25.9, 28.3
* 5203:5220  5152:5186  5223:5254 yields -0.43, 22.1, 25.3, 26.3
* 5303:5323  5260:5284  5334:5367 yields -1.47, 25.4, 29.2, 28.9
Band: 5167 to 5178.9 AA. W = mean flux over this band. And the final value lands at 19.9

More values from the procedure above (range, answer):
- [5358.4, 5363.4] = 30.2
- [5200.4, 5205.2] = 24.7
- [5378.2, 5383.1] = 28.7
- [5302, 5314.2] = 30.1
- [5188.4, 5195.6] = 24.7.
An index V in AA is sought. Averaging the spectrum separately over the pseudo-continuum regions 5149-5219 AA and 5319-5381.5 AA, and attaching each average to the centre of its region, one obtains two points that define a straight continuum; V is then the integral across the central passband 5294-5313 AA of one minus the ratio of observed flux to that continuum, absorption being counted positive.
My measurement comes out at -1.5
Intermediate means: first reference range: 23.5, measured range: 28.9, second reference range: 28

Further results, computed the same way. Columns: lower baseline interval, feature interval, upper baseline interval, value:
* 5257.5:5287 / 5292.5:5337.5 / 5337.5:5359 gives -0.82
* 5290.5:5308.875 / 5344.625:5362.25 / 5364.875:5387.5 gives -1.04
